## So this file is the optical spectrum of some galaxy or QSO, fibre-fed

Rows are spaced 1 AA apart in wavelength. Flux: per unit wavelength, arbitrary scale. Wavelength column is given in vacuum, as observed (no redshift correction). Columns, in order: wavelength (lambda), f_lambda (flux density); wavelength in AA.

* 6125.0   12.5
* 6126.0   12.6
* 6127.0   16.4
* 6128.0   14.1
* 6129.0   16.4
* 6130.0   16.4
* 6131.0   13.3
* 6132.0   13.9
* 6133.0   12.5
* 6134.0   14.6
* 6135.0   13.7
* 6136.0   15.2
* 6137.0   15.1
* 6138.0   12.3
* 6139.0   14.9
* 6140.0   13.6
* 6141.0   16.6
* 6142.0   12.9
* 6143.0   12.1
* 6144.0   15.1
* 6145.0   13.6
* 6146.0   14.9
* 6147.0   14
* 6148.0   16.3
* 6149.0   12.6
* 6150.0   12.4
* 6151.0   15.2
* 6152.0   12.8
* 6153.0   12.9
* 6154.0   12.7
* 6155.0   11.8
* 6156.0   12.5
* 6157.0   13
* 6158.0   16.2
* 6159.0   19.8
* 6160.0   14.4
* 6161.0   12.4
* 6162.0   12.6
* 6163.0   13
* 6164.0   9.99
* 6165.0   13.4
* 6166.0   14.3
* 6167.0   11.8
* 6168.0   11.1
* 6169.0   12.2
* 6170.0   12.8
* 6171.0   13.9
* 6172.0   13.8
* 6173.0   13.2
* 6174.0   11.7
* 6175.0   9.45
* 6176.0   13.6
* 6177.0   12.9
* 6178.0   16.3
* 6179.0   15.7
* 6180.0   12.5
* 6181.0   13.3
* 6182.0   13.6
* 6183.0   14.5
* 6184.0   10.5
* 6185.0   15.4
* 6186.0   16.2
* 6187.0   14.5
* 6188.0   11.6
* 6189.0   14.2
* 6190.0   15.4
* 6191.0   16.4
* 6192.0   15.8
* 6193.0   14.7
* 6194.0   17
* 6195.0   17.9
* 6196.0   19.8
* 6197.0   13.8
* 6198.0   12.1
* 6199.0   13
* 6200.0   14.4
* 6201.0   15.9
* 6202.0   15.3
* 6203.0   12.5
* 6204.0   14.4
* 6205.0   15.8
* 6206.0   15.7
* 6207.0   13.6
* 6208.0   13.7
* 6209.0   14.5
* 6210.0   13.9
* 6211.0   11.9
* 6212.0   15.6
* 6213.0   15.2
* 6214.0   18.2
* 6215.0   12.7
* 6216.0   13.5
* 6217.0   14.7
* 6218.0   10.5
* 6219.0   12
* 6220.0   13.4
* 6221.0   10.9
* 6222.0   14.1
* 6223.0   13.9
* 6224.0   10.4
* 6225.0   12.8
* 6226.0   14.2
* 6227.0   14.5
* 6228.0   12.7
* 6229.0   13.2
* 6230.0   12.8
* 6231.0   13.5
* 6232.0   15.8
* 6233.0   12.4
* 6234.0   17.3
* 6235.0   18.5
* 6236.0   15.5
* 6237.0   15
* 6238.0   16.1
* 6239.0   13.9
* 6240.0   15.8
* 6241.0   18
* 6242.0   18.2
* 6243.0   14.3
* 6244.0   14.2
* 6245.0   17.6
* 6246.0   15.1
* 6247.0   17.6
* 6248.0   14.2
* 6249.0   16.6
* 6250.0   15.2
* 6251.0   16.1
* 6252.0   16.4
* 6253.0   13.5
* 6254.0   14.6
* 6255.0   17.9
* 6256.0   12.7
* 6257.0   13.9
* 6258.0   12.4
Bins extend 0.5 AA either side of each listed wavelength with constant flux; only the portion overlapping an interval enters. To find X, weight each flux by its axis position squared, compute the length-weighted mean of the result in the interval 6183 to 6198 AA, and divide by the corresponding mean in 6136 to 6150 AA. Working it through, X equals 1.09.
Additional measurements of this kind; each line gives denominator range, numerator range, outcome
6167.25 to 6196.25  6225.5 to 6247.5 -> 1.11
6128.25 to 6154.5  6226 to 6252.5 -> 1.13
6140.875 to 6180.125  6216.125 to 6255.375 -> 1.12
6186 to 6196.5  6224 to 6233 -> 0.86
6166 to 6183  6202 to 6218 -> 1.11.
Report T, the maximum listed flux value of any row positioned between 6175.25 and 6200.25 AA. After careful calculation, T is 19.8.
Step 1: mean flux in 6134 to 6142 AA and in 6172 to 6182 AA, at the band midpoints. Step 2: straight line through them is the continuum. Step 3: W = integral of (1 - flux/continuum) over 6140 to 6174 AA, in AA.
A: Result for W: 0.82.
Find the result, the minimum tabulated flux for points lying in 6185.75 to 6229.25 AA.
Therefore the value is 10.4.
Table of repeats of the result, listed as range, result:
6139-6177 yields 9.45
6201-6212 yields 11.9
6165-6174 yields 11.1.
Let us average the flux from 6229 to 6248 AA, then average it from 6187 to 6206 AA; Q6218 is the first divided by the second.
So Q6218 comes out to 1.04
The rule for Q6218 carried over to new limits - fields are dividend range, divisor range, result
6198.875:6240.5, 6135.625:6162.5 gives 1.01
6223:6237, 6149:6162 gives 1.03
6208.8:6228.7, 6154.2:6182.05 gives 1.02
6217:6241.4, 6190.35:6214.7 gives 0.93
